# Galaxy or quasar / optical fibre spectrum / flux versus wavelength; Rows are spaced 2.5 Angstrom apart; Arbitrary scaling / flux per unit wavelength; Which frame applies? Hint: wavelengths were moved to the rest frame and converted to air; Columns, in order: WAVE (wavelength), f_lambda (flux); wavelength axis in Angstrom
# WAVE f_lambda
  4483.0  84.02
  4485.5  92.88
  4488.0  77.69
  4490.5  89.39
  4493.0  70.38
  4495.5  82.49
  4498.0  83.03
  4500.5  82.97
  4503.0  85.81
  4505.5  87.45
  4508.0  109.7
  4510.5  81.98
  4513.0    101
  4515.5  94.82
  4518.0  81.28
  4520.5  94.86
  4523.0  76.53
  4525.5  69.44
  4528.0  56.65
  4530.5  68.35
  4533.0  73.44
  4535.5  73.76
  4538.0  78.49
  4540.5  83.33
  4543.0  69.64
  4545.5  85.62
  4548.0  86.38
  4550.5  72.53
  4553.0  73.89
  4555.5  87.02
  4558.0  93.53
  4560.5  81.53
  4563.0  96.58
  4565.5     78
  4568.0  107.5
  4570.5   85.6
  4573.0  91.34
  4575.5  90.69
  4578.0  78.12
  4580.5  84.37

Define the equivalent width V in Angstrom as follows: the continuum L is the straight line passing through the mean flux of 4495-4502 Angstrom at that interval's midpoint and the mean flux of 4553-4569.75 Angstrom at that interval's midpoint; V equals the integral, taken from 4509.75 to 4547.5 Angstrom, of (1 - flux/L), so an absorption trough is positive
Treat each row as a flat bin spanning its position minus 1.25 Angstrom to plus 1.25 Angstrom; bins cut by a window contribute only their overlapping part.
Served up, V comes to 2.9 Angstrom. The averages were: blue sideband 83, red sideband 89.3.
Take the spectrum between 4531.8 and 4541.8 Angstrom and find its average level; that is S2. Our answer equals 77.2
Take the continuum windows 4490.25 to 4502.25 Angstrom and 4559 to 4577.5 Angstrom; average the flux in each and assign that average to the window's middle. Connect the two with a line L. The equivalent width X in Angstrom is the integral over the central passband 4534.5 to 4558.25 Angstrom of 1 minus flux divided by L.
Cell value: 2.0 Angstrom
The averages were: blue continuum 81.2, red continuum 89.7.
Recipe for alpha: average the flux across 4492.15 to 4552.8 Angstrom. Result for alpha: 81.2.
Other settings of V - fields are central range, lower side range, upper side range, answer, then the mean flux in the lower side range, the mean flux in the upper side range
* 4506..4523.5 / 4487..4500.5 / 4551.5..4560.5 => -2.1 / 80.9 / 84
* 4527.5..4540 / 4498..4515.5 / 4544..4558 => 2.0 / 91.1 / 82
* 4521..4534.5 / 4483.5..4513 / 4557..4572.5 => 2.7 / 86.4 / 90.4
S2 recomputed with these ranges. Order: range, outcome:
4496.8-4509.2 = 89.7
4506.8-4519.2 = 93.7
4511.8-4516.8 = 97.7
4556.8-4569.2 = 91.4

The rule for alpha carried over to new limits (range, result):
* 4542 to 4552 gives 78.6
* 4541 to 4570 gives 84.7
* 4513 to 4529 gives 81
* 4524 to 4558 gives 76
